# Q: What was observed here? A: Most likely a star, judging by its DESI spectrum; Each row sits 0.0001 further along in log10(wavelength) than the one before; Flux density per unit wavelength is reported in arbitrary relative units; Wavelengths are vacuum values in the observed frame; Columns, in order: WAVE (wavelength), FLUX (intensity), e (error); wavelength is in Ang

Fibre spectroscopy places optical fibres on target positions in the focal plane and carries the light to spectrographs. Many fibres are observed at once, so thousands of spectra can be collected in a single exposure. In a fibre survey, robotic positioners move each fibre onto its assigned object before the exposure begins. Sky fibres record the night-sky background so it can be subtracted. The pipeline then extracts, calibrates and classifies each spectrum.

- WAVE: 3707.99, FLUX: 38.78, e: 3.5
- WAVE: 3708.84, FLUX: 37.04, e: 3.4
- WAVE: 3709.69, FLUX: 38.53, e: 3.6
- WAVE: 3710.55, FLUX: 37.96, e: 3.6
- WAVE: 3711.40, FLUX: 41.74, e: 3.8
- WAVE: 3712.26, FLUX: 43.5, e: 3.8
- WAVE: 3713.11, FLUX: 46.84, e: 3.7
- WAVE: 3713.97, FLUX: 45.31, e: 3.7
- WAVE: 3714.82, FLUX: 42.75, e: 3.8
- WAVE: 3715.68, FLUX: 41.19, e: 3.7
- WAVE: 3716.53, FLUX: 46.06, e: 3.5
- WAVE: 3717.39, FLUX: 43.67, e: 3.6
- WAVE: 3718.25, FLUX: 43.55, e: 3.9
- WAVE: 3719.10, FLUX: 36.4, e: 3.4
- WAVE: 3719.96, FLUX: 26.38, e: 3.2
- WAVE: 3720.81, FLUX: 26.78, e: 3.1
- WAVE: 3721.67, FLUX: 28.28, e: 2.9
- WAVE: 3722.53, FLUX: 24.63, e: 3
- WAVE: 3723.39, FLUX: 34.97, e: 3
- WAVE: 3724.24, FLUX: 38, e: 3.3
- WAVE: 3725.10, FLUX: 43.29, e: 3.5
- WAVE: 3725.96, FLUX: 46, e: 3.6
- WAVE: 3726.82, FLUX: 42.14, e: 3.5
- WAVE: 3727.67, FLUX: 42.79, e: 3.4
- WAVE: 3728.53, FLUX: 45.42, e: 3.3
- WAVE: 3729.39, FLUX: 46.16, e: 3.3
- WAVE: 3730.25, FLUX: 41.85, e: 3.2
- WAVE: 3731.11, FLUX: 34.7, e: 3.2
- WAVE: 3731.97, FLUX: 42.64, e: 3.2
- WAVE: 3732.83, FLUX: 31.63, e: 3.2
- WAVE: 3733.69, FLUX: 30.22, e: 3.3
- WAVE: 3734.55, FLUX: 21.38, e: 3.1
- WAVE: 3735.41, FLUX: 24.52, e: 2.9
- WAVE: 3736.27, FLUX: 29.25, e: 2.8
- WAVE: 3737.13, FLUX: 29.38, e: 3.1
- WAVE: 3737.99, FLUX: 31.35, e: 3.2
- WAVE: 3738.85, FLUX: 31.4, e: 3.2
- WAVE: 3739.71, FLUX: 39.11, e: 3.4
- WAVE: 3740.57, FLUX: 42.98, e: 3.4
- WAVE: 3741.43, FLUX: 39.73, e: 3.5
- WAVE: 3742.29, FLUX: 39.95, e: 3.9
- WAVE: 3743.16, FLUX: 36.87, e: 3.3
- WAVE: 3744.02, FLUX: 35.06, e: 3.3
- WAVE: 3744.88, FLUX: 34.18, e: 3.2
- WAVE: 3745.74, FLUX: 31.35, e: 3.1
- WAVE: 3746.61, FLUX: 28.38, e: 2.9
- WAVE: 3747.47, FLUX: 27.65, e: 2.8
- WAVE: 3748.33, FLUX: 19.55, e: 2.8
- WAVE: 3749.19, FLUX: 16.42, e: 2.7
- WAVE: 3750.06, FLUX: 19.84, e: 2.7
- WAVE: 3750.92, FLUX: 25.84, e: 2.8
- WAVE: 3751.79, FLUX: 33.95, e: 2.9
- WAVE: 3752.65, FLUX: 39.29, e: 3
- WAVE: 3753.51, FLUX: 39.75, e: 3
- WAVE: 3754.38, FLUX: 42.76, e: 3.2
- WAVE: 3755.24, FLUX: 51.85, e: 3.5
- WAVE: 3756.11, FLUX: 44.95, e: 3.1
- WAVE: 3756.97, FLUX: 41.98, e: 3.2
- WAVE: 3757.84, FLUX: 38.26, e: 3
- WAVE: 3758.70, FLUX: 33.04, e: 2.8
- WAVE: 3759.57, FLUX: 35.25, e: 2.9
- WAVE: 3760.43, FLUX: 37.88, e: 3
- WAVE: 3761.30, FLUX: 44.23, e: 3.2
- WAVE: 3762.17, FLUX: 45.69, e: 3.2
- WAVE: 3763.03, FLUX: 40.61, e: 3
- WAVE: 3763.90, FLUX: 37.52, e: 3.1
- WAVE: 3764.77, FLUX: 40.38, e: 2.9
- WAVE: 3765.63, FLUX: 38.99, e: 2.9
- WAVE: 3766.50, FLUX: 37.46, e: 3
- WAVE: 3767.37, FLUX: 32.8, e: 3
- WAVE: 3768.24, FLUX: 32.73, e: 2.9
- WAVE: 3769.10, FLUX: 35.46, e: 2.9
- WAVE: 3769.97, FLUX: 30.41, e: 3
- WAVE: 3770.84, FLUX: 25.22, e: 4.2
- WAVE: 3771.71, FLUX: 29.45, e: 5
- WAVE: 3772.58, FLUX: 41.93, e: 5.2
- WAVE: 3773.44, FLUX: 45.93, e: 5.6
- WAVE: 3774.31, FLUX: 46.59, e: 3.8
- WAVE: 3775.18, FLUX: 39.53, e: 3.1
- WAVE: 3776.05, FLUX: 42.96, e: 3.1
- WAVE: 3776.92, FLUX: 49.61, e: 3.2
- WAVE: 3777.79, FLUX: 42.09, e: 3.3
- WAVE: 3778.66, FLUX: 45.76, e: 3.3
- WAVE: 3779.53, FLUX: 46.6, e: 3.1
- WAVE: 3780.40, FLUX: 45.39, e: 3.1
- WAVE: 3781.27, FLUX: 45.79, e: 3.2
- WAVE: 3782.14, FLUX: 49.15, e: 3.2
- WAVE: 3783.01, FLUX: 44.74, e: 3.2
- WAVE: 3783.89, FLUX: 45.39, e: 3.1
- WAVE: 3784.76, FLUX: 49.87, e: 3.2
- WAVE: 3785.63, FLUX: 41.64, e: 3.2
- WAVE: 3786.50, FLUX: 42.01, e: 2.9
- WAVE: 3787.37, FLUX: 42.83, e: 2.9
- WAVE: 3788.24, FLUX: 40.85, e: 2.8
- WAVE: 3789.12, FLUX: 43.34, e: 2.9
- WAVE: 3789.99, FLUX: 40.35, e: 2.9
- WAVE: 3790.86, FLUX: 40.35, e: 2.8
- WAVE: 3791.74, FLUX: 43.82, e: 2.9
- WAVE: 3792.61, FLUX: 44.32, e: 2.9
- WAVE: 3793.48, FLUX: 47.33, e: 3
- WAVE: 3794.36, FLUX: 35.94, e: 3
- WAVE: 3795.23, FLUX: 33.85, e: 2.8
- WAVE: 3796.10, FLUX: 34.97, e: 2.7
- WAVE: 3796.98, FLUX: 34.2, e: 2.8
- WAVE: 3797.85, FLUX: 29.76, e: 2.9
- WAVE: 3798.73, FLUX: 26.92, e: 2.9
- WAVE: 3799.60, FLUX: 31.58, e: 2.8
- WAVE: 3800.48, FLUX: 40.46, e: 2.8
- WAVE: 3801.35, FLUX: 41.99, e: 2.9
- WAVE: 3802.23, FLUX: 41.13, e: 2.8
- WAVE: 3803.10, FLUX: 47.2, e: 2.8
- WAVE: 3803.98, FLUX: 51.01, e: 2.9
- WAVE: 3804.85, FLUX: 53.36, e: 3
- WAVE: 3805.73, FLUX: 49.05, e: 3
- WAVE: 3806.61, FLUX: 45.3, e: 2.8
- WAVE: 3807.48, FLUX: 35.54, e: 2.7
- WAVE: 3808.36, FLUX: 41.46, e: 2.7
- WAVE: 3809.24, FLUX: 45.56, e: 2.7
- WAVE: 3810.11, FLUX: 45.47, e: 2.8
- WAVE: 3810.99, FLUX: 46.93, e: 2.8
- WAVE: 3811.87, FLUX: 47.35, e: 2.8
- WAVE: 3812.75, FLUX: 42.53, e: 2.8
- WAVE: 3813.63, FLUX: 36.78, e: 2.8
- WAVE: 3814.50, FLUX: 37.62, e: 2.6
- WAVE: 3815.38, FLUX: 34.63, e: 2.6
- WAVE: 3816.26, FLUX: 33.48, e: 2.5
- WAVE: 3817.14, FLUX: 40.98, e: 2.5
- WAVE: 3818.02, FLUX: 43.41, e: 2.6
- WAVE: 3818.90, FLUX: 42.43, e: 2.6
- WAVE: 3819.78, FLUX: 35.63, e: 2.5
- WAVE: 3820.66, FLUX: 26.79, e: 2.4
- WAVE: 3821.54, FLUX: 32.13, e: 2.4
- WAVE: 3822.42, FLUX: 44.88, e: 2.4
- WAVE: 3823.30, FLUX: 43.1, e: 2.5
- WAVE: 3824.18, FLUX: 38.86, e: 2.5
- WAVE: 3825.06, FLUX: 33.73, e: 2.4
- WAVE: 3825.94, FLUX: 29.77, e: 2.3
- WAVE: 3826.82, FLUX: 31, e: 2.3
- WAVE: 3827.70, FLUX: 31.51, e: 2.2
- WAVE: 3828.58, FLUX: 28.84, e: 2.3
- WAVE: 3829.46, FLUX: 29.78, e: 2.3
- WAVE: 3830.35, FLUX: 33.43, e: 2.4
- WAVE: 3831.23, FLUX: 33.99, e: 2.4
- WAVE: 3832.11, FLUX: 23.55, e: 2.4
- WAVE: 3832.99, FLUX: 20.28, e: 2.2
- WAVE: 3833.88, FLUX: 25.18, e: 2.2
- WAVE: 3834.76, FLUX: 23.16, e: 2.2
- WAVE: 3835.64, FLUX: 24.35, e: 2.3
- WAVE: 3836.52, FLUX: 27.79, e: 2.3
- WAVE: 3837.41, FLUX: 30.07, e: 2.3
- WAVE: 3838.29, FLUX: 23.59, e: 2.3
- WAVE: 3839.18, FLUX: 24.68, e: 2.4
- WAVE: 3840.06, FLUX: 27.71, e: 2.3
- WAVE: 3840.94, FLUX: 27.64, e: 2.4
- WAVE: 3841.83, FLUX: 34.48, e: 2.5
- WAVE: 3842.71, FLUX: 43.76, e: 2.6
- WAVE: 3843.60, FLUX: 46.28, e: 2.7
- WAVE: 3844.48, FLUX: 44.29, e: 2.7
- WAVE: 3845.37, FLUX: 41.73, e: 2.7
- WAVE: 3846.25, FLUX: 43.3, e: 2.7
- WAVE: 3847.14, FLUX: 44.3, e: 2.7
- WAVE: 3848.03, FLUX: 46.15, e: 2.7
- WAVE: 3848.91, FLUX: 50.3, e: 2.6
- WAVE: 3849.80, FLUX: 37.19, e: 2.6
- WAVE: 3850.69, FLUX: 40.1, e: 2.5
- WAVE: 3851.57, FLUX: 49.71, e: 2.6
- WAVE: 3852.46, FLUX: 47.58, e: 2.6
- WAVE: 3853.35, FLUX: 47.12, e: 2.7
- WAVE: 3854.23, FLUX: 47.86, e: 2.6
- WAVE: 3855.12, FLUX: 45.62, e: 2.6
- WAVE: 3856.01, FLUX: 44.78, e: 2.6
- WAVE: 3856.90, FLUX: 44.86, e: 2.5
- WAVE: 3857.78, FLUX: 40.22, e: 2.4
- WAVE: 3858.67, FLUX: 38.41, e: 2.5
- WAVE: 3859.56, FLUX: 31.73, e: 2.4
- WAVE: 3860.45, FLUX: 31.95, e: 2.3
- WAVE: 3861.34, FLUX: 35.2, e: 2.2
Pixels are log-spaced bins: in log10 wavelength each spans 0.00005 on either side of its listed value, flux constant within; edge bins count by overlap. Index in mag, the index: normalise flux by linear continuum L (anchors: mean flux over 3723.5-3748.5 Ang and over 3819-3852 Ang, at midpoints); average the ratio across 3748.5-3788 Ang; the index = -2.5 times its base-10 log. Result -0.12 mag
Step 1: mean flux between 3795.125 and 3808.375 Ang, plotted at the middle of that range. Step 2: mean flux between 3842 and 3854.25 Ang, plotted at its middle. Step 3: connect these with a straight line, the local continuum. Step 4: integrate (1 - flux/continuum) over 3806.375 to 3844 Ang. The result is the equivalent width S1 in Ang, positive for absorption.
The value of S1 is 6.7 Ang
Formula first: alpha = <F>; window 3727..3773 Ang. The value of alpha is 35.3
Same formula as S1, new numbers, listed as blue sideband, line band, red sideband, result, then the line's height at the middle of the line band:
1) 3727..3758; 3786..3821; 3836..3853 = -3.34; 37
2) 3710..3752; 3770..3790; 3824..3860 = -3.95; 35.7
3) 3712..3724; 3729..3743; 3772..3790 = 1.73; 39.7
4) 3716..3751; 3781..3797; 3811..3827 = -2.51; 36.6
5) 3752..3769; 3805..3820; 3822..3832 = -2.73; 35.3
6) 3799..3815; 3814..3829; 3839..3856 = 2.42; 42.7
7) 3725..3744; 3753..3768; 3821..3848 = -1.78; 35.8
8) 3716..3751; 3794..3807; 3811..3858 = -1.36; 36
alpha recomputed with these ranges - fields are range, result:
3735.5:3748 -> 33.7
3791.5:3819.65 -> 40.8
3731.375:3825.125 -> 38.5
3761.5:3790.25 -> 41.2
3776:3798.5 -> 42.2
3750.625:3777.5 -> 38.9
